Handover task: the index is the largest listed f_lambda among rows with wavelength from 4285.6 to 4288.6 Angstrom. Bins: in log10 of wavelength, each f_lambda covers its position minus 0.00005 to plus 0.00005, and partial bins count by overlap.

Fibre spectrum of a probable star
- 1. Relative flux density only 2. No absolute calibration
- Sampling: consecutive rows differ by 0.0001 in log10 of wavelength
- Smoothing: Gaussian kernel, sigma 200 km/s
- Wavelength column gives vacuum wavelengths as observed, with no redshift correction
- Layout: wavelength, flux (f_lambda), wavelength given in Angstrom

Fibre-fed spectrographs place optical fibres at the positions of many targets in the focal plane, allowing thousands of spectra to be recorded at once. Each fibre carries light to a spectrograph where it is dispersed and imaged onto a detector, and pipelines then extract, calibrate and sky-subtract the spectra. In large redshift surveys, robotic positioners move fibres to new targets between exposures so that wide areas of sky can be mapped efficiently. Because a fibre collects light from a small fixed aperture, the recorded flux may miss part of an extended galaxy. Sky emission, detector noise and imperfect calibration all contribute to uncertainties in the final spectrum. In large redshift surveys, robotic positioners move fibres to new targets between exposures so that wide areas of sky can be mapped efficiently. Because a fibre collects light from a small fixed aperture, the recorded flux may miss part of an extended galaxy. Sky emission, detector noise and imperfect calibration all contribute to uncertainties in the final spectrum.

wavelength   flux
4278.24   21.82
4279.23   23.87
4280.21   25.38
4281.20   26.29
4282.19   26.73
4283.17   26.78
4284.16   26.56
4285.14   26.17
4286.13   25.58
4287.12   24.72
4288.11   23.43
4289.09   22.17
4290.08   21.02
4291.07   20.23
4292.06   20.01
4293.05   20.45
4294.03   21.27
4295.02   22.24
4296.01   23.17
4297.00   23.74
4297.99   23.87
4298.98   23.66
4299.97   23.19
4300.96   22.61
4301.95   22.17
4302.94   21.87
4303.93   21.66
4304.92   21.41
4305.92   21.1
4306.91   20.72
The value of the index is 25.58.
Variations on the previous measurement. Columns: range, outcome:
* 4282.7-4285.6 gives 26.78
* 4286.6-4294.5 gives 24.72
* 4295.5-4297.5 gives 23.74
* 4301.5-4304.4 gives 22.17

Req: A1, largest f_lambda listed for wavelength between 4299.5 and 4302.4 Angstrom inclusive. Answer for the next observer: 23.19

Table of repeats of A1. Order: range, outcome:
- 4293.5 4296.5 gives 23.17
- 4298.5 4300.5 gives 23.66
